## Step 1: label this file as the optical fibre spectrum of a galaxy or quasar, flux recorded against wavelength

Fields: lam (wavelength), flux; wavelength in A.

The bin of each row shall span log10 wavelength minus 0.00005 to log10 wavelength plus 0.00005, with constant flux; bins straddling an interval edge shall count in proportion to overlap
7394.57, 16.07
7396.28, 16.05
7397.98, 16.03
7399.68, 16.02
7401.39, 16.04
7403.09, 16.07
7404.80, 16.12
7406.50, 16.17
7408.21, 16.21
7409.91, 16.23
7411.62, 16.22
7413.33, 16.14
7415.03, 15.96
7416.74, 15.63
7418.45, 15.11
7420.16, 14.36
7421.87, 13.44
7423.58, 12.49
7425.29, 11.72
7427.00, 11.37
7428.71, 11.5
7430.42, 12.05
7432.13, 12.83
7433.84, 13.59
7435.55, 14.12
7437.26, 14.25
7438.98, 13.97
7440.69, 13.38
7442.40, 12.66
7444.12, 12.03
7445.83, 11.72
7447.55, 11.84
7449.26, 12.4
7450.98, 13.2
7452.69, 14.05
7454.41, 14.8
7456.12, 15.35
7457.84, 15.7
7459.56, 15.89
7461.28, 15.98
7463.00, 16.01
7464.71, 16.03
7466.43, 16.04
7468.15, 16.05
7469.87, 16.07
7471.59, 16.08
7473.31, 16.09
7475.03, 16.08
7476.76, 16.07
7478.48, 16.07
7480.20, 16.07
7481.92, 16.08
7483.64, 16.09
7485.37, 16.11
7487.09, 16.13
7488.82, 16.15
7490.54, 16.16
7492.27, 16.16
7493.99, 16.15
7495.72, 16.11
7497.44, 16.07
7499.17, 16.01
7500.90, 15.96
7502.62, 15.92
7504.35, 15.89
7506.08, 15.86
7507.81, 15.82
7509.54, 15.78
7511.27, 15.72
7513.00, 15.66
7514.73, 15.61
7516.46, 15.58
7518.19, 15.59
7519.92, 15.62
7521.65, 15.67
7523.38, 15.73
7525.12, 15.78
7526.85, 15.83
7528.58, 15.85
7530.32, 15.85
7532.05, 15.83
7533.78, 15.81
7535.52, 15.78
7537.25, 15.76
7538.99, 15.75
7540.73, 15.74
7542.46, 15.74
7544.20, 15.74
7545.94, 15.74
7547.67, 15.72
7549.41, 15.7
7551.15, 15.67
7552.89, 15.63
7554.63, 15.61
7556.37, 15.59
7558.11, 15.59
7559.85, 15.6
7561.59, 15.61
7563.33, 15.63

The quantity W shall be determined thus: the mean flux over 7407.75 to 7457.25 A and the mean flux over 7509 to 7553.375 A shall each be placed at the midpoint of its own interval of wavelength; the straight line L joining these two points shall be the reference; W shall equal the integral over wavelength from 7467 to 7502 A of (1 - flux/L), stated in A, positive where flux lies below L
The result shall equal -3.1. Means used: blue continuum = 13.7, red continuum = 15.7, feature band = 16.1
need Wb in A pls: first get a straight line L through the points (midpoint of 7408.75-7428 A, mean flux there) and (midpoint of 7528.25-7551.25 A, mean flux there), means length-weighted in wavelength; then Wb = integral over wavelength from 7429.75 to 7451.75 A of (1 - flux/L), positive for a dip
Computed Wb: 2.6 A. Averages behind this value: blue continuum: 14.4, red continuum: 15.8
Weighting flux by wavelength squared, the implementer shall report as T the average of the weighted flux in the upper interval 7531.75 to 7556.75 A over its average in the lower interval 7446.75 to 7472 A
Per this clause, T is 1.07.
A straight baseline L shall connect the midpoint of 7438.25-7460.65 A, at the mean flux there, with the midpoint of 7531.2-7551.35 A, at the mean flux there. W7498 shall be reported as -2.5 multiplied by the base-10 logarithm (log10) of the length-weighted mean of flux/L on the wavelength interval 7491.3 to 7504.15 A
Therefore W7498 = -0.09 mag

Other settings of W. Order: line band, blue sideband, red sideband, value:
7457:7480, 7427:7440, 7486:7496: -1.7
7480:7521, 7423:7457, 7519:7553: -3.4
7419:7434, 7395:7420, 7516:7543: 3.1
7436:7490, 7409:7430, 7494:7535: -0.2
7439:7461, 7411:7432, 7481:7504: 1.6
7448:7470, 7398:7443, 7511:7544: -0.3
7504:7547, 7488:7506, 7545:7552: 0.3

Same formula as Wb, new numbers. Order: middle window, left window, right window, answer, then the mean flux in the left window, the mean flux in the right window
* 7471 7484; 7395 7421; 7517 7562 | -0.2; 15.9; 15.7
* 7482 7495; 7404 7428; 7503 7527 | -0.6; 14.8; 15.7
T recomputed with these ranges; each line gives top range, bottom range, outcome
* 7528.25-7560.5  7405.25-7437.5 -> 1.14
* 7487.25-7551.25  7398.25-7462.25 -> 1.14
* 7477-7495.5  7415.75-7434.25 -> 1.25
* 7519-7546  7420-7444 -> 1.25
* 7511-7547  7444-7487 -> 1.05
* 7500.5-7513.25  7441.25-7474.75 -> 1.09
